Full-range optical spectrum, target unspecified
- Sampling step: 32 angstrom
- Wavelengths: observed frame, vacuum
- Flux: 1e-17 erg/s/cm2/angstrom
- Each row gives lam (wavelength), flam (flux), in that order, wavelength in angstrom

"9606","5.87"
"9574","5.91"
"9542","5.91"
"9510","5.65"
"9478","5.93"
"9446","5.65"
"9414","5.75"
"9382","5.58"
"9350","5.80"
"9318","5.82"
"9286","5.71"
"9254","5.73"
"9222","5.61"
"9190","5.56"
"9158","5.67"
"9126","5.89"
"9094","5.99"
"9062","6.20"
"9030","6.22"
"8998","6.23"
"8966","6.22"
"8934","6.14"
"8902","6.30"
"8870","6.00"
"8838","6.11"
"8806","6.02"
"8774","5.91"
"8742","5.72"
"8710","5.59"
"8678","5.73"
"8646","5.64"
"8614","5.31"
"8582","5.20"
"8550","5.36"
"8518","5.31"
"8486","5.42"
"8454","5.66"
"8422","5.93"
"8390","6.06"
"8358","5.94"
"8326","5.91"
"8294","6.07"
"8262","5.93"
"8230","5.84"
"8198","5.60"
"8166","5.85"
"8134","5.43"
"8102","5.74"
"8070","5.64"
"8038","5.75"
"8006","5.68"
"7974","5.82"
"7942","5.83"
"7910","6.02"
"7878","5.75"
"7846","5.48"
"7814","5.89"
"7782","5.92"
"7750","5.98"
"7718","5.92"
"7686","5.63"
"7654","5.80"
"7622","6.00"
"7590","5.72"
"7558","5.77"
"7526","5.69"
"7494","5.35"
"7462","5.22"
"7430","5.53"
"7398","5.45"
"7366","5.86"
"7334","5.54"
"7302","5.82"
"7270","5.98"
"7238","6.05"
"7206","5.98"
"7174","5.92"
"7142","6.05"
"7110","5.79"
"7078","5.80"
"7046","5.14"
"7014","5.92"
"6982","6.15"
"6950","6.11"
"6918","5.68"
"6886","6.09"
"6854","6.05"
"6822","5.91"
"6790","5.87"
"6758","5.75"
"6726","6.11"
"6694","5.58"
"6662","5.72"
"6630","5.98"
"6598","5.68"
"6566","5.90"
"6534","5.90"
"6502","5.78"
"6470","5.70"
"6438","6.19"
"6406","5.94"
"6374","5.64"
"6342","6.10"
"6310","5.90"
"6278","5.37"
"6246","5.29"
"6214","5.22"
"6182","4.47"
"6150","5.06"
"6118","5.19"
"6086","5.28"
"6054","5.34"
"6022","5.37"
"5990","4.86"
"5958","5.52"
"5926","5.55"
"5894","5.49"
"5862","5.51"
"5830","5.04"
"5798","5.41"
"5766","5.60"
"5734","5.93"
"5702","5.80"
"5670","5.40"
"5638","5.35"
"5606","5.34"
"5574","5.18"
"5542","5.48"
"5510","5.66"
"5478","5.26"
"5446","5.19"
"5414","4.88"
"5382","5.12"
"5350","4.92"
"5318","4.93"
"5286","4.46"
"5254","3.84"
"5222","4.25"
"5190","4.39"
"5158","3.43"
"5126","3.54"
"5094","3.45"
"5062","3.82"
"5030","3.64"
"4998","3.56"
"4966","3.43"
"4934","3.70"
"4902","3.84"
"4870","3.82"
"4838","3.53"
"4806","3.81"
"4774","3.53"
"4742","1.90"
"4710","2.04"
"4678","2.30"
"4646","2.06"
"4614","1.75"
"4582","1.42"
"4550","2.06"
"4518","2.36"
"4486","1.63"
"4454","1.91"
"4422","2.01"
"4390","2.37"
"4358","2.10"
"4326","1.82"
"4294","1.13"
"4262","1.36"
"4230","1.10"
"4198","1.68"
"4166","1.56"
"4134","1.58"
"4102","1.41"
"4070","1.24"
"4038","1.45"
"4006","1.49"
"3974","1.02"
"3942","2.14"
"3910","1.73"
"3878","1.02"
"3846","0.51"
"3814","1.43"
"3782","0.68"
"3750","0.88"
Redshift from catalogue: 0.196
